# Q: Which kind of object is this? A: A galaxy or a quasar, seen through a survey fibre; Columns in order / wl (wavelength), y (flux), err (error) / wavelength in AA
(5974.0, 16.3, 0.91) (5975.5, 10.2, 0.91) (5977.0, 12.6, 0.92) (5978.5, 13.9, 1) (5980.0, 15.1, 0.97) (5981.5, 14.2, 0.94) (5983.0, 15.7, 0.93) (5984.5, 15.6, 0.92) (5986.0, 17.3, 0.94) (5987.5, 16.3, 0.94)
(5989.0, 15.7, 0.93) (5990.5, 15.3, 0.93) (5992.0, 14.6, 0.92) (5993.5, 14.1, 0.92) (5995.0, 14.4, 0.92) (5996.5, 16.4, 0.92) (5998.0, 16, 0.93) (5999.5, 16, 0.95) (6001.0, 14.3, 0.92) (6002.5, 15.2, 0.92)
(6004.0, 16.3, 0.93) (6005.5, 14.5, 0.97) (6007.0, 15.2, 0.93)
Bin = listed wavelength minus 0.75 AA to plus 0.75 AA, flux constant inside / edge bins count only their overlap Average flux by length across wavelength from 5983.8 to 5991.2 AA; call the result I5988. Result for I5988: 16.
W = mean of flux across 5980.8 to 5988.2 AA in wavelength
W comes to 15.8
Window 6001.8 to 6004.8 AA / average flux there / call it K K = 15.7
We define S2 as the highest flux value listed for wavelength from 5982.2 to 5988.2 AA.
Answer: 17.3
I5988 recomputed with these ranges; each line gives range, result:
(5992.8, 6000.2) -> 15.4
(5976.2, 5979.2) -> 13.2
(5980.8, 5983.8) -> 15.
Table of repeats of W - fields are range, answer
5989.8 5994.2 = 14.7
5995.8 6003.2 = 15.6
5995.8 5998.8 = 16.2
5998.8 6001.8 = 15.1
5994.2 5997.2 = 15.4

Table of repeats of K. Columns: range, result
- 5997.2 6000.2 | 16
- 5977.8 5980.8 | 14.5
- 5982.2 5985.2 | 15.6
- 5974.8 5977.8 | 11.5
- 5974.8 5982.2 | 13.2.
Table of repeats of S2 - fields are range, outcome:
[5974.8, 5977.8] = 12.6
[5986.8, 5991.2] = 16.3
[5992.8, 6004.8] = 16.4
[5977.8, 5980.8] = 15.1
